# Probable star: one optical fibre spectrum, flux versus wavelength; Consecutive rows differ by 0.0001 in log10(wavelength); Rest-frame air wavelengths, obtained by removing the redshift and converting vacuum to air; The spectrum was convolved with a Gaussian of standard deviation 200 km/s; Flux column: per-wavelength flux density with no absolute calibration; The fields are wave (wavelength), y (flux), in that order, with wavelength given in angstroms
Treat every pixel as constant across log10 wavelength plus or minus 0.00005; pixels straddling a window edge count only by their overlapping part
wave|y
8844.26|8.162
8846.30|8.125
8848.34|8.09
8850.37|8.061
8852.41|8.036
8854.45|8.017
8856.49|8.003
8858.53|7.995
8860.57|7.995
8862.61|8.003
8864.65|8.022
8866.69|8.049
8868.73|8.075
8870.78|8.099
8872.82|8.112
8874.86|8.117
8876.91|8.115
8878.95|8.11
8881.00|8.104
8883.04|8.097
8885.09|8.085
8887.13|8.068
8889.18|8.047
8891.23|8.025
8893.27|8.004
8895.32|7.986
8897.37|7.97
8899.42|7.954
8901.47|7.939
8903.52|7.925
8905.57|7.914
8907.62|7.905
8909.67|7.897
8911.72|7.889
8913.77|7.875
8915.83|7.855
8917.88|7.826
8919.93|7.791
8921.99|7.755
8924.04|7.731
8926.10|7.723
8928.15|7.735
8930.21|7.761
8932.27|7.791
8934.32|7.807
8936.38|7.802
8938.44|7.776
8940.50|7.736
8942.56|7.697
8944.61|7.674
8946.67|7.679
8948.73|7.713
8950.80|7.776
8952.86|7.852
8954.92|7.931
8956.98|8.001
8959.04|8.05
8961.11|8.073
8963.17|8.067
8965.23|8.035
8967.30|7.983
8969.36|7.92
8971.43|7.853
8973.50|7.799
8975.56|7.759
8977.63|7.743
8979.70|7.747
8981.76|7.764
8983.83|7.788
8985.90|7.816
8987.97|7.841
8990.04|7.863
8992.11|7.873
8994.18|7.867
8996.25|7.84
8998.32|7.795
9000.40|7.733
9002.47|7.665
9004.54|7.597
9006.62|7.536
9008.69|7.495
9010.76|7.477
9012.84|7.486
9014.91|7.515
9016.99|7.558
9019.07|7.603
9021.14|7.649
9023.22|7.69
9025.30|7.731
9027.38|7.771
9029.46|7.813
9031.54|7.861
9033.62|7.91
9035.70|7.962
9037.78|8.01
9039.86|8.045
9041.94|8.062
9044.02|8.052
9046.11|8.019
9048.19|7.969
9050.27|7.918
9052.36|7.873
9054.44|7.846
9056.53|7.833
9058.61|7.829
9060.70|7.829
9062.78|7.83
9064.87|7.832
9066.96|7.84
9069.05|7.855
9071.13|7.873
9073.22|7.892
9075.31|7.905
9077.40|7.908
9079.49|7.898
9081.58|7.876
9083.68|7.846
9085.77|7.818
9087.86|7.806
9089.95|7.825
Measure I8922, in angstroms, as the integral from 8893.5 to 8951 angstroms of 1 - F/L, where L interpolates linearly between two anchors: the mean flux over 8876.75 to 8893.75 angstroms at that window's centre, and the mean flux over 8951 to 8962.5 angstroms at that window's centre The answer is 1.5 angstroms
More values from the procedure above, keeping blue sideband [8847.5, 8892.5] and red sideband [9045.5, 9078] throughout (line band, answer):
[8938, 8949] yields 0.4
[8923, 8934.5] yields 0.4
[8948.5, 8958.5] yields 0.1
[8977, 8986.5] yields 0.2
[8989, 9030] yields 1.3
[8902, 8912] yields 0.1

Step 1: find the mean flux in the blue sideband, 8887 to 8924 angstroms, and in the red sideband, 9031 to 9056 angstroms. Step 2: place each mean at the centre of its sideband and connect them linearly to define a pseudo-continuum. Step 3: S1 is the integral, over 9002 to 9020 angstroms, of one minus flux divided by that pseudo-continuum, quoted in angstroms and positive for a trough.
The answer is 0.9 angstroms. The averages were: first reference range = 7.91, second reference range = 7.96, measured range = 7.54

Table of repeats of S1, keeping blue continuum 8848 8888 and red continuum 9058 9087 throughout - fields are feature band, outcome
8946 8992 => 0.55 angstroms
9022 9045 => 0.00 angstroms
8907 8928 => 0.51 angstroms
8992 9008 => 0.42 angstroms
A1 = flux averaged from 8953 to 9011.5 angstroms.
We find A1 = 7.82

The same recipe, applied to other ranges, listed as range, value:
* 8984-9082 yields 7.81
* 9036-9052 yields 8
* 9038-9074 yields 7.91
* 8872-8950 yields 7.89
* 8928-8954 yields 7.75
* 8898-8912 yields 7.92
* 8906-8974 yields 7.84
